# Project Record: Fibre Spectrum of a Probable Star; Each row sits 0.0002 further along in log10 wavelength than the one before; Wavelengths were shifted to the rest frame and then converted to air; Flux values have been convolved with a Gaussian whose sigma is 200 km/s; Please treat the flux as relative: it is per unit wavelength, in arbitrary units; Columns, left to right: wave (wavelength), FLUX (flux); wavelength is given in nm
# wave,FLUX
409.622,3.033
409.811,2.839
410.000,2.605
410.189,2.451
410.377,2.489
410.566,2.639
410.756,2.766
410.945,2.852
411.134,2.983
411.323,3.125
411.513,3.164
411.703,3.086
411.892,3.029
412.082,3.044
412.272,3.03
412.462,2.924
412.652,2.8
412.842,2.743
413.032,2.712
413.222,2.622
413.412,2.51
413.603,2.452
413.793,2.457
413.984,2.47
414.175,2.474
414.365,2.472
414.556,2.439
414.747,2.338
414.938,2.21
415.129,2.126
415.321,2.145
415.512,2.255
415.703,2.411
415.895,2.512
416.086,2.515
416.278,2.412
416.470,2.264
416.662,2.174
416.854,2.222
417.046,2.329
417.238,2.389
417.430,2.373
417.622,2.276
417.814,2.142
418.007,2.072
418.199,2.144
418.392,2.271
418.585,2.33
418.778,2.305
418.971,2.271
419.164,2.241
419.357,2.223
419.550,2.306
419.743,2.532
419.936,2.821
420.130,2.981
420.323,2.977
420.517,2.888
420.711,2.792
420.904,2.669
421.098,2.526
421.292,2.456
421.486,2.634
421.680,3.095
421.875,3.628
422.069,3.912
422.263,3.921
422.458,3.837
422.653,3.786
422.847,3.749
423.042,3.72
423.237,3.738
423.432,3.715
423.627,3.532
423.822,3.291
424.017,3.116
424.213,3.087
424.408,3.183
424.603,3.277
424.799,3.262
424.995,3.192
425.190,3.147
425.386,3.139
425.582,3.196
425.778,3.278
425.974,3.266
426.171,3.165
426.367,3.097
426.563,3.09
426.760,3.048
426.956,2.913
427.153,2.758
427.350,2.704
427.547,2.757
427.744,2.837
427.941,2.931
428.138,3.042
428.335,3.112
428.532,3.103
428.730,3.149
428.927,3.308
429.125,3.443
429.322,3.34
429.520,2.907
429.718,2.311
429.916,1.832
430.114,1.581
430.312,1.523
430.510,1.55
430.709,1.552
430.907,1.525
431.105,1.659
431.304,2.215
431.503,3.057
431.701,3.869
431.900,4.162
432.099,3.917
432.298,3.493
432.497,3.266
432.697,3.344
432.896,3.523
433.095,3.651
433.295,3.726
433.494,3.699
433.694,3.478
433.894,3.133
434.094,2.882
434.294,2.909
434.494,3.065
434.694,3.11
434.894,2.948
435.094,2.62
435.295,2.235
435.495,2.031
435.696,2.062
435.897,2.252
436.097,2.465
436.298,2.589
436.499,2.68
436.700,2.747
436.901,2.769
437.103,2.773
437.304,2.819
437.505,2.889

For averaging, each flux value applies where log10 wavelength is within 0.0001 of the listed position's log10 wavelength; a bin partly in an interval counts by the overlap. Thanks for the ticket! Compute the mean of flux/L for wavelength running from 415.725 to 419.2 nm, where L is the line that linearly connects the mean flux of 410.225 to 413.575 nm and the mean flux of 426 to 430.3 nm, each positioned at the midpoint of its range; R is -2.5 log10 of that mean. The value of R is 0.23 mag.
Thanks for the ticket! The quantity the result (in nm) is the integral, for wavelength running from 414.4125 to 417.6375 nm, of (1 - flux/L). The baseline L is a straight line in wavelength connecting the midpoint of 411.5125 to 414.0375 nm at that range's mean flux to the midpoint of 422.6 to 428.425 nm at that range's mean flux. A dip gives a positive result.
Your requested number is 0.63 nm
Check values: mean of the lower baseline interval 2.78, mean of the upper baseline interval 3.2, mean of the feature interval 2.32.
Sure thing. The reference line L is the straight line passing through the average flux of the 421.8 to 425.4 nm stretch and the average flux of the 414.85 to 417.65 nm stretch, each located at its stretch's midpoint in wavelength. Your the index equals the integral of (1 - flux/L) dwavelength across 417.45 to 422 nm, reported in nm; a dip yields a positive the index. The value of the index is 0.51 nm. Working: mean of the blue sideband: 2.31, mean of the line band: 2.55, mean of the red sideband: 3.49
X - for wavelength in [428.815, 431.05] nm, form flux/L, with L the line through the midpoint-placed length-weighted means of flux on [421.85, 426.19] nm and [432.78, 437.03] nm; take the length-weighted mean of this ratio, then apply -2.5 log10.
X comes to 0.36 mag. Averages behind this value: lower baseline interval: 3.44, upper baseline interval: 2.88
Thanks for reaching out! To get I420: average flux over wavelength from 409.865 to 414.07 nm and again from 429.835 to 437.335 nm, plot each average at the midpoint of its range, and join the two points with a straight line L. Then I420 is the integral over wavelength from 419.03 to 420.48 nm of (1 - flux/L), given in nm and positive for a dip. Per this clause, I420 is 0.09 nm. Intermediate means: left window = 2.77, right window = 2.76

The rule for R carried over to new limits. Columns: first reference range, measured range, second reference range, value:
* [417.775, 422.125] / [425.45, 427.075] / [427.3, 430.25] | -0.14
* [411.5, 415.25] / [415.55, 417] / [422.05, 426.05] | 0.21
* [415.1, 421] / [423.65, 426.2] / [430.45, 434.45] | -0.18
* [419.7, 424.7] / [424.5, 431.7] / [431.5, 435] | 0.20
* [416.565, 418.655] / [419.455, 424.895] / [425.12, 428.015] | -0.20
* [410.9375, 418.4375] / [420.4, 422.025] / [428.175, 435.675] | -0.09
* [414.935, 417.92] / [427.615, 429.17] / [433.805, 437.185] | -0.22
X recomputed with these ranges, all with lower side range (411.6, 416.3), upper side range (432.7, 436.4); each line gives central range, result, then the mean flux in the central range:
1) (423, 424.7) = -0.234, 3.4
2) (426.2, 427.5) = -0.057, 2.94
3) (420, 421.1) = -0.058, 2.83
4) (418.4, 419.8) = 0.154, 2.31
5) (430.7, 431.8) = 0.203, 2.38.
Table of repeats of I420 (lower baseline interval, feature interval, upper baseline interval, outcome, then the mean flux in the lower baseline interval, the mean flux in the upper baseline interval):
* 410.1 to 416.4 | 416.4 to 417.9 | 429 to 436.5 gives 0.22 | 2.62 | 2.78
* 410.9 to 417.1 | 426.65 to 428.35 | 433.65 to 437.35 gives -0.15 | 2.58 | 2.7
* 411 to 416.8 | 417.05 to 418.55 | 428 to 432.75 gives 0.22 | 2.59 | 2.76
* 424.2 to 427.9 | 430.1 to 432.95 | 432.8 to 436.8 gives 0.24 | 3.07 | 2.89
